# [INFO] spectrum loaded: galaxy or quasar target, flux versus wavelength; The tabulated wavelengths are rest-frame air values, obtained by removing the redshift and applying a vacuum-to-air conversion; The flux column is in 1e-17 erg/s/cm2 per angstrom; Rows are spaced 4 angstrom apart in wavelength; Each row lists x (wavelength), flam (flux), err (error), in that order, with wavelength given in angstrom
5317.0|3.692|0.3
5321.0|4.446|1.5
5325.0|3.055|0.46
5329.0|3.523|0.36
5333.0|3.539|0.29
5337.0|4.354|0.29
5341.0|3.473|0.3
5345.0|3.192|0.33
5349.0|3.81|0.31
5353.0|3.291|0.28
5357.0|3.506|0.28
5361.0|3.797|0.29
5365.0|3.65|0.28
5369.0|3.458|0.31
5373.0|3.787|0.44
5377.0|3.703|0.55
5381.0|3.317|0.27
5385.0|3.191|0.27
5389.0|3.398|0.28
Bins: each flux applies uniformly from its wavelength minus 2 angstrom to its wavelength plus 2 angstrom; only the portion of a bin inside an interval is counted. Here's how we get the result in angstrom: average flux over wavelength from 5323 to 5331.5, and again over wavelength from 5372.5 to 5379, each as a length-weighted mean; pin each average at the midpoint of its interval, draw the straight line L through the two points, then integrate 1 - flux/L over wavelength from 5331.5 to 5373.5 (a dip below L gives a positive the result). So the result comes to -1.1 angstrom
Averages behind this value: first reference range 3.3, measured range 3.62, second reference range 3.74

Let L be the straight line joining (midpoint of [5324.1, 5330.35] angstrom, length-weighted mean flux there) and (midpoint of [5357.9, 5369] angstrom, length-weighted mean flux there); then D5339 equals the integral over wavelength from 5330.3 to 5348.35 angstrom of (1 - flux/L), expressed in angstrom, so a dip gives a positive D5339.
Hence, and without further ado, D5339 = -1.2 angstrom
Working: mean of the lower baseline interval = 3.31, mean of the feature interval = 3.65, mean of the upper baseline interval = 3.65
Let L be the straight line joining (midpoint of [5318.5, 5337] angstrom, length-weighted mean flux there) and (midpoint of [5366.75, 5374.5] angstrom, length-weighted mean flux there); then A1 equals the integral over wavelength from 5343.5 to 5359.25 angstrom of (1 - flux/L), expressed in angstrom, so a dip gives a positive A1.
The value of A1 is 0.8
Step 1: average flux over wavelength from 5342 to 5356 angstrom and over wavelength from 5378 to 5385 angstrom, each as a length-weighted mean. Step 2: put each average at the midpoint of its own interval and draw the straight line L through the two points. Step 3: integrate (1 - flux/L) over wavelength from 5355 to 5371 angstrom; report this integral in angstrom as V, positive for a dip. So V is -1.0 angstrom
